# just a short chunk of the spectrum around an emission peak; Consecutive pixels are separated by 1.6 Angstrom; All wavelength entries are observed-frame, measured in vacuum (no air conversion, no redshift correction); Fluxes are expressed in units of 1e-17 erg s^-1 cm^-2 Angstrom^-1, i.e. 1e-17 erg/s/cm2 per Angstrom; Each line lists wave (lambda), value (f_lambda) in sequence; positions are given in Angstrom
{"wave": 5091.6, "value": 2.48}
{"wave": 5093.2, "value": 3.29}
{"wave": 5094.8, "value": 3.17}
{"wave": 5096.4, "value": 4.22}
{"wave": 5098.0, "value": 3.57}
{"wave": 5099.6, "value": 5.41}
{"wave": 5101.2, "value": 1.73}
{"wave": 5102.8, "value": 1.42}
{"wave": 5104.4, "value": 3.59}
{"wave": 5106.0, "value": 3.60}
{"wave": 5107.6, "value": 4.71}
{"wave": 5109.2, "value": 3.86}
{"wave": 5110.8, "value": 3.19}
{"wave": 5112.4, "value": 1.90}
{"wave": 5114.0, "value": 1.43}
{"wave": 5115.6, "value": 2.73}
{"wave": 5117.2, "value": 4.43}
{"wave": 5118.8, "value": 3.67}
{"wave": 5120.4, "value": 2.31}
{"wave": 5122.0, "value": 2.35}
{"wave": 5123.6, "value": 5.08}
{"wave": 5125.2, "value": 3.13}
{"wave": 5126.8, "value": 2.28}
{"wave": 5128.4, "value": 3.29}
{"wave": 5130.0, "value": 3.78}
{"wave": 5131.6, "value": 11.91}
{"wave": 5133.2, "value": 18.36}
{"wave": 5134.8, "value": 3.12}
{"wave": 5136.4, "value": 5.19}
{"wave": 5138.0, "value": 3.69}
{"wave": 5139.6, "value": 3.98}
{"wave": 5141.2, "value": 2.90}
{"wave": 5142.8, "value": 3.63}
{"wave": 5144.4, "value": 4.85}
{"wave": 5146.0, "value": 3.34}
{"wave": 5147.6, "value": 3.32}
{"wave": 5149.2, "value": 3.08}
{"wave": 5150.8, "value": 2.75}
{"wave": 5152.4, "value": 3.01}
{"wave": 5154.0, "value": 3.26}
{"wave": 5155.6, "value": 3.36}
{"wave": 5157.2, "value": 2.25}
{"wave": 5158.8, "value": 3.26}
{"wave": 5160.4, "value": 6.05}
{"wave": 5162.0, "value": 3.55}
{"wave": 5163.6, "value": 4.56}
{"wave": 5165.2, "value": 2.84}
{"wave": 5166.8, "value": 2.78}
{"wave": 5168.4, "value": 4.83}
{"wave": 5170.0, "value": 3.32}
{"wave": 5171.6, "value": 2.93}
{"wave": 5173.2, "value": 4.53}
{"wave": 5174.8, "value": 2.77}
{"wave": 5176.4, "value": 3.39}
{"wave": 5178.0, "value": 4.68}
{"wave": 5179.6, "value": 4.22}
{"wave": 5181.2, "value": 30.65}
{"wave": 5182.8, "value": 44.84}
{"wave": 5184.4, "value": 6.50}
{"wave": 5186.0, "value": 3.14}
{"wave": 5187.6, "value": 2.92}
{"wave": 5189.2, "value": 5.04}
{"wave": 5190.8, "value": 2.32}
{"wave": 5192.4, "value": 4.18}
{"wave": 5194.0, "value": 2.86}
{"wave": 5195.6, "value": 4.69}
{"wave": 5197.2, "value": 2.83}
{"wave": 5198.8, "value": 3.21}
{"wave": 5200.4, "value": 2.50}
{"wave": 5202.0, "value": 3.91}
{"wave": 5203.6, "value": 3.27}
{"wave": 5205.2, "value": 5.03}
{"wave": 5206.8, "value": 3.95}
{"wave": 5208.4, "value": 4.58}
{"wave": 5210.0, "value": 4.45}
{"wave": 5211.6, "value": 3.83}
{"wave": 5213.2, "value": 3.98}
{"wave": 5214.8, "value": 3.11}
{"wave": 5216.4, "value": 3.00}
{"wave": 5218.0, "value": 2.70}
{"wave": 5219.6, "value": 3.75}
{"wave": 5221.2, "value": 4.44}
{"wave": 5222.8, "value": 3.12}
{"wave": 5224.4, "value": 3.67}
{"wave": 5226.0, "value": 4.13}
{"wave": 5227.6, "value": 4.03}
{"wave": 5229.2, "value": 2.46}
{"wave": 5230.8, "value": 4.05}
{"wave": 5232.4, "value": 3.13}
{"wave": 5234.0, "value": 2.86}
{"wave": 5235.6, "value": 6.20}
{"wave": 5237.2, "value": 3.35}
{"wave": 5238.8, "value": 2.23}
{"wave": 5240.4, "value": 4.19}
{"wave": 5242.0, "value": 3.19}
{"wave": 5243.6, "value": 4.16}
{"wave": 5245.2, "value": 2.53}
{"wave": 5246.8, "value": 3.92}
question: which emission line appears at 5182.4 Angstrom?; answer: [O III] 5007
